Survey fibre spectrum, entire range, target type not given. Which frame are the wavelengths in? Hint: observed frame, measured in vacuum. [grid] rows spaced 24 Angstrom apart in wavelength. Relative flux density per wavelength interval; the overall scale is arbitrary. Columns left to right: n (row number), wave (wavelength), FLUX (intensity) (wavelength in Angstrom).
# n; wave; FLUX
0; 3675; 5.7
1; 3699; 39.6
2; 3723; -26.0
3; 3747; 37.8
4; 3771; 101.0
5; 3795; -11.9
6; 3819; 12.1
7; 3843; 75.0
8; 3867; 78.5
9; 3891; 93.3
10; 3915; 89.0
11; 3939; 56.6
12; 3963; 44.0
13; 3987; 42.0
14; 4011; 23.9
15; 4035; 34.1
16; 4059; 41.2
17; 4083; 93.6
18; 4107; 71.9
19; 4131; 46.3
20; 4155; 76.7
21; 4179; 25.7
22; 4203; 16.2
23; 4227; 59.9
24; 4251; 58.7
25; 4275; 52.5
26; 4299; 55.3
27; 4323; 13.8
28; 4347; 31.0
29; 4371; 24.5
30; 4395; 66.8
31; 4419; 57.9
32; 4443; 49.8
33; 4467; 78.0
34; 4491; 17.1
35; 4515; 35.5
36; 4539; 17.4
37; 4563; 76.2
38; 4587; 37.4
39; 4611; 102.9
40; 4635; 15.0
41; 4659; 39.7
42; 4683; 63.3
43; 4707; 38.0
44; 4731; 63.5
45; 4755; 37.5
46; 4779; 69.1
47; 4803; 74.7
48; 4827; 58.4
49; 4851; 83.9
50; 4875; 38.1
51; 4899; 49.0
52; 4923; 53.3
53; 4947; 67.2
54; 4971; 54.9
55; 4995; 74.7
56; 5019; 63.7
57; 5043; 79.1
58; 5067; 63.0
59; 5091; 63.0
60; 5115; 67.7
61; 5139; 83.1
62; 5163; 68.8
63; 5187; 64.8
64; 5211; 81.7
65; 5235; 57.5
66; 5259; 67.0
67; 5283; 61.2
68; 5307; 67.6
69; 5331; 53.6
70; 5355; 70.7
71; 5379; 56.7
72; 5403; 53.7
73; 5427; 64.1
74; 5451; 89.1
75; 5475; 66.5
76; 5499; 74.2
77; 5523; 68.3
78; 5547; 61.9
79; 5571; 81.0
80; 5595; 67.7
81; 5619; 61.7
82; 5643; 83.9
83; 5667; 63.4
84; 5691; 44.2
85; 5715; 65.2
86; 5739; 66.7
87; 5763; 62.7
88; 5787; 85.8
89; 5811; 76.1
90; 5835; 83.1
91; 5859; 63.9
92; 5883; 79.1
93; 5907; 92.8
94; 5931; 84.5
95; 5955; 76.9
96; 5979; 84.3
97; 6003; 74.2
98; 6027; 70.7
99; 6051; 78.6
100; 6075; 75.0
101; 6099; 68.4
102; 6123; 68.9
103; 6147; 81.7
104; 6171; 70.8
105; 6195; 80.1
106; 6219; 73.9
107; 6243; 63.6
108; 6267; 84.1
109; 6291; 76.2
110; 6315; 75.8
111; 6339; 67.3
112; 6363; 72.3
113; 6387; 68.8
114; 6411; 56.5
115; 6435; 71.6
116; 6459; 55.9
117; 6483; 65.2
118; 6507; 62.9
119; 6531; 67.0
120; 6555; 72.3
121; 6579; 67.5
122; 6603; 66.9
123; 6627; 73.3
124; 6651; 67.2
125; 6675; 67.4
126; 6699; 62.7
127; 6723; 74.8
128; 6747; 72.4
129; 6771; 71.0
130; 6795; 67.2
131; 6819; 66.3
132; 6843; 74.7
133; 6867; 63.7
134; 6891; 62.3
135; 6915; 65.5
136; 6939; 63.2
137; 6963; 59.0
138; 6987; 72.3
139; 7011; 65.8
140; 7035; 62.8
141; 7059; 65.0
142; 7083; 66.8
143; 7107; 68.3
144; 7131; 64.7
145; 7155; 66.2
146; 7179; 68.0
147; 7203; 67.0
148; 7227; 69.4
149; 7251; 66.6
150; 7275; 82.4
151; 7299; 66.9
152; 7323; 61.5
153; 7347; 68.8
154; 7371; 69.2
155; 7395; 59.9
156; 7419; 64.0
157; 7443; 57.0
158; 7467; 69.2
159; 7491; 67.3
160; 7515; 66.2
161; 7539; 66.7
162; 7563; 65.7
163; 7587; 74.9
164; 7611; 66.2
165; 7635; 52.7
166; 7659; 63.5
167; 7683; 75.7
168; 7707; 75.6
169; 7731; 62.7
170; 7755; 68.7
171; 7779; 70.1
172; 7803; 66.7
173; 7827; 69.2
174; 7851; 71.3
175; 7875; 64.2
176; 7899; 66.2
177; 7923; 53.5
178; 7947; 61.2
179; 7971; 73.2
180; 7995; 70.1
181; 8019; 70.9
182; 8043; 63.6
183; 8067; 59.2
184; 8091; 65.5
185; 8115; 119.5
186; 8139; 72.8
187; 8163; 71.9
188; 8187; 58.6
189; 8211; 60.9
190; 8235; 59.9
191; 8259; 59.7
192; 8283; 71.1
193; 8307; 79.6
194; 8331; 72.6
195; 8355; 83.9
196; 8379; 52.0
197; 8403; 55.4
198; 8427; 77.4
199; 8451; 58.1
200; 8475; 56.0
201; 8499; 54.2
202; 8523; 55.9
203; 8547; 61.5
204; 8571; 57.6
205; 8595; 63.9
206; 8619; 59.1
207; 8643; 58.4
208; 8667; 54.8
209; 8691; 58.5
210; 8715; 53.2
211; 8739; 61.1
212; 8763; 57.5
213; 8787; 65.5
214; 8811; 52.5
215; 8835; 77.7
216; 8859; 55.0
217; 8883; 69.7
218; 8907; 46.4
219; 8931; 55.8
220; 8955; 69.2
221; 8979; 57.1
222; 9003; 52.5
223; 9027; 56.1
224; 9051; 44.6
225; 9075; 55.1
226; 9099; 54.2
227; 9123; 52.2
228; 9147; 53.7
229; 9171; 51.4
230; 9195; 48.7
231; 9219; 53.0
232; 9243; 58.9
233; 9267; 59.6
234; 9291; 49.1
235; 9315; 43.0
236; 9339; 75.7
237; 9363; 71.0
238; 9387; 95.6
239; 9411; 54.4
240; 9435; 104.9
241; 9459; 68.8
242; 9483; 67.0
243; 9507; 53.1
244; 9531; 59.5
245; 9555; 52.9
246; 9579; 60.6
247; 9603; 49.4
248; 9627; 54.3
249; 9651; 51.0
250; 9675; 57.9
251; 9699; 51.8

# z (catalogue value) 0.24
